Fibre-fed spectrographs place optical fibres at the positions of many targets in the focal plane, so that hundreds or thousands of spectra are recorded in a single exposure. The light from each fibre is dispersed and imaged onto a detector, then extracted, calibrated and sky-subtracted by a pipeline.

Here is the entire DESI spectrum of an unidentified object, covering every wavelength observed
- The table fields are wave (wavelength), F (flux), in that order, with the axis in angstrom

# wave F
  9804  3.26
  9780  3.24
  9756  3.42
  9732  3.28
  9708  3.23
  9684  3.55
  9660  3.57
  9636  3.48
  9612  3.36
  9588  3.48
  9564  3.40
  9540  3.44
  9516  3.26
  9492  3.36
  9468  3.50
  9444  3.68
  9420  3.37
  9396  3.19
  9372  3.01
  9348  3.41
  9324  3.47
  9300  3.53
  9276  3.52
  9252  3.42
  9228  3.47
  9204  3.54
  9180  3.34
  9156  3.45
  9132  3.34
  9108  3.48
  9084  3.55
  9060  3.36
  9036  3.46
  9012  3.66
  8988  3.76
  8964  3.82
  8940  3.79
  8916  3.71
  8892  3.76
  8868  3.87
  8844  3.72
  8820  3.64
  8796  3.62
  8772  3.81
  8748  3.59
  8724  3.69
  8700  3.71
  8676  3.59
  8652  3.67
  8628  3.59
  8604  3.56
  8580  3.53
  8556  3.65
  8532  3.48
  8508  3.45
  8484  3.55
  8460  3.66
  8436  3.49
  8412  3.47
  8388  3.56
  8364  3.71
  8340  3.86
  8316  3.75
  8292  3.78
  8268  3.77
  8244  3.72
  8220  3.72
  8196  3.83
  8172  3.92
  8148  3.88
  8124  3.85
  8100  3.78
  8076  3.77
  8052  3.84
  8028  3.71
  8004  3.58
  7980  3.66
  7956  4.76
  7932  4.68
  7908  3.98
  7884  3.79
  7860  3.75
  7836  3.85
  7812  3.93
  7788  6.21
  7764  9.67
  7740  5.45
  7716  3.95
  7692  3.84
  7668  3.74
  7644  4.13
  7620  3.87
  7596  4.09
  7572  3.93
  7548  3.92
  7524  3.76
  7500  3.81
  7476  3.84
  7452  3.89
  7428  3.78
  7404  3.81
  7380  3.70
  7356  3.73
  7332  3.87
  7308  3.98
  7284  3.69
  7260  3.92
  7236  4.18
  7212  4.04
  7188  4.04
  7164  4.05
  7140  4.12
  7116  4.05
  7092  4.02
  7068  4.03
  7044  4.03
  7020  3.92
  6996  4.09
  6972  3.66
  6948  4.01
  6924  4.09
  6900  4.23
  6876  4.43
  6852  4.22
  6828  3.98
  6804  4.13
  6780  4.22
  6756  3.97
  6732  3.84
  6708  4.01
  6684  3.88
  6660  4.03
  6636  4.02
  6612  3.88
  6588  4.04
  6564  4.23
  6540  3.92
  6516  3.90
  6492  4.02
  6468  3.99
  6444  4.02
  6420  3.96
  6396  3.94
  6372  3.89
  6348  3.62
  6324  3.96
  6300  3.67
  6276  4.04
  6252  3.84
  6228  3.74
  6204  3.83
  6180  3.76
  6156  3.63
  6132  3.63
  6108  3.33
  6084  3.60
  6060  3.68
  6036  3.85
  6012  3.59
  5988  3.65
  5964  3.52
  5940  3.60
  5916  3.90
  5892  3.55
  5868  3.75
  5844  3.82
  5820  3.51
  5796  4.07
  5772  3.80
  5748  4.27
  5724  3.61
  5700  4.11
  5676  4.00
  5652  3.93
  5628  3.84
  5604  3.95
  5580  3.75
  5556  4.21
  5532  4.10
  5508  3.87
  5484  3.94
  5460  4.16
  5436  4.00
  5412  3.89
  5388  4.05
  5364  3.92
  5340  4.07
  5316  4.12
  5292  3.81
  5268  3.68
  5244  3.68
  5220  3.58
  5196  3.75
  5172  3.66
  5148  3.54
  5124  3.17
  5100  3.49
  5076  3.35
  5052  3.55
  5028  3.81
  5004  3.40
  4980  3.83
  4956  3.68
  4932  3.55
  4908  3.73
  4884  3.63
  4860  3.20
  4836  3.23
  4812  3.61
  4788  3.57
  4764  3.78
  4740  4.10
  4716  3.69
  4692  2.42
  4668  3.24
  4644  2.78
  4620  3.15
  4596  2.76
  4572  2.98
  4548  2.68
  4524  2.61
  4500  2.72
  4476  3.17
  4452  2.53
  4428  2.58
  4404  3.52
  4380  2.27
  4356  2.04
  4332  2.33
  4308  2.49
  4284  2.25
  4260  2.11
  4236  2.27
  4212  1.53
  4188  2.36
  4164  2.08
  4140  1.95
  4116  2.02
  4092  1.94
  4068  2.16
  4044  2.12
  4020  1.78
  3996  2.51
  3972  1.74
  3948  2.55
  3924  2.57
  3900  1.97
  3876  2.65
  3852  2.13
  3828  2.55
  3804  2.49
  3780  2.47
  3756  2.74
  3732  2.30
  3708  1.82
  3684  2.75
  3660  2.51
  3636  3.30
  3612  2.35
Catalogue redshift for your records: 0.18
